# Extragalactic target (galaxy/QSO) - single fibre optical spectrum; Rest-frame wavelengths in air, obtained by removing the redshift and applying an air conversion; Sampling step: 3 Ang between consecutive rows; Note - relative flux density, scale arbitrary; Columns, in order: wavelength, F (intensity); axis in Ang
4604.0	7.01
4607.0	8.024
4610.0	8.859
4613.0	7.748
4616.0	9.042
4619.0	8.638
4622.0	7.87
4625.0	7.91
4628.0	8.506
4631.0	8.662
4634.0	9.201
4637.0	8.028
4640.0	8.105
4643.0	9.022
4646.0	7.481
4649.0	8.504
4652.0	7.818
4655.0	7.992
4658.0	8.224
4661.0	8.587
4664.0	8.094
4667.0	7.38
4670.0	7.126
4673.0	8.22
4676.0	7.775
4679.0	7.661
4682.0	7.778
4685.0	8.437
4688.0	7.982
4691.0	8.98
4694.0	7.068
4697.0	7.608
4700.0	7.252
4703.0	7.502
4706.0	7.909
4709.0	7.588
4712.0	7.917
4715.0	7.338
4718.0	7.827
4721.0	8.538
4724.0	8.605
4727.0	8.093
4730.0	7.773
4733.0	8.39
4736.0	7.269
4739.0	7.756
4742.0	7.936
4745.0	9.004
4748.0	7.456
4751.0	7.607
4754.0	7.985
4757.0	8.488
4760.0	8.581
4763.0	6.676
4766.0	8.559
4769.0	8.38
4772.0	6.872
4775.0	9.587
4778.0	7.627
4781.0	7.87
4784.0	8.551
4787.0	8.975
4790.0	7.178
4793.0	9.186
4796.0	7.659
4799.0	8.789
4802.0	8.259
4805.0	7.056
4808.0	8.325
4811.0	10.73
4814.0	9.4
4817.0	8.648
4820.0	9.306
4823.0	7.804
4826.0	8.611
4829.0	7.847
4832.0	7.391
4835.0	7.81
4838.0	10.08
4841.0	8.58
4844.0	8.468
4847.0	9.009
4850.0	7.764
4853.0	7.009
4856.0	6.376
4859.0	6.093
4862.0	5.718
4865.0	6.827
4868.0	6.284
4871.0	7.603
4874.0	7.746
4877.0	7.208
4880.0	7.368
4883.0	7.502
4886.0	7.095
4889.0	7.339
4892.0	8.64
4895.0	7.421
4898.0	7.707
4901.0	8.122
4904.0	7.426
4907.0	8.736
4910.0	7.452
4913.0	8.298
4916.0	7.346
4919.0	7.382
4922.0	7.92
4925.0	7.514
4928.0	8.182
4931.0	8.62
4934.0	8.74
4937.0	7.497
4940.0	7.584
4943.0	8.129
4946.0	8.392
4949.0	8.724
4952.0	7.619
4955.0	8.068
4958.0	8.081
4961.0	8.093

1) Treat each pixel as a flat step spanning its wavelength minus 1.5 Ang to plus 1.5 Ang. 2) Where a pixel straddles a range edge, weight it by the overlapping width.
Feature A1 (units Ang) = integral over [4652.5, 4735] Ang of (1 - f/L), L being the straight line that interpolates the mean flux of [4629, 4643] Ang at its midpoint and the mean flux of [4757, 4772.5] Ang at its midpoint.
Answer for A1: 3.7 Ang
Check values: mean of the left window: 8.56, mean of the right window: 7.94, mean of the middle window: 7.91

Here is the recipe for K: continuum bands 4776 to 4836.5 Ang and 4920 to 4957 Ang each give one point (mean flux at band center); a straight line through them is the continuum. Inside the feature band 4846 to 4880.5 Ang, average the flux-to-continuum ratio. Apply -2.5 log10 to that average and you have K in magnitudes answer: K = 0.17 mag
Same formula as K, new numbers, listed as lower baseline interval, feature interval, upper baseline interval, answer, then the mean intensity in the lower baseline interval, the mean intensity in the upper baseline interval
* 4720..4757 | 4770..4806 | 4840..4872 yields -0.06 mag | 8.05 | 7.22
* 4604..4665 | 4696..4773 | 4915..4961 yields 0.04 mag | 8.29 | 8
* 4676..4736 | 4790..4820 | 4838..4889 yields -0.14 mag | 7.89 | 7.37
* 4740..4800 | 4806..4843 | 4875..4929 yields -0.09 mag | 8.14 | 7.7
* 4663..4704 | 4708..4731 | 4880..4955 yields -0.02 mag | 7.78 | 7.88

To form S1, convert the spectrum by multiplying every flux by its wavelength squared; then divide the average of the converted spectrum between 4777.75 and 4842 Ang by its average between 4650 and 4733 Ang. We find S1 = 1.12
